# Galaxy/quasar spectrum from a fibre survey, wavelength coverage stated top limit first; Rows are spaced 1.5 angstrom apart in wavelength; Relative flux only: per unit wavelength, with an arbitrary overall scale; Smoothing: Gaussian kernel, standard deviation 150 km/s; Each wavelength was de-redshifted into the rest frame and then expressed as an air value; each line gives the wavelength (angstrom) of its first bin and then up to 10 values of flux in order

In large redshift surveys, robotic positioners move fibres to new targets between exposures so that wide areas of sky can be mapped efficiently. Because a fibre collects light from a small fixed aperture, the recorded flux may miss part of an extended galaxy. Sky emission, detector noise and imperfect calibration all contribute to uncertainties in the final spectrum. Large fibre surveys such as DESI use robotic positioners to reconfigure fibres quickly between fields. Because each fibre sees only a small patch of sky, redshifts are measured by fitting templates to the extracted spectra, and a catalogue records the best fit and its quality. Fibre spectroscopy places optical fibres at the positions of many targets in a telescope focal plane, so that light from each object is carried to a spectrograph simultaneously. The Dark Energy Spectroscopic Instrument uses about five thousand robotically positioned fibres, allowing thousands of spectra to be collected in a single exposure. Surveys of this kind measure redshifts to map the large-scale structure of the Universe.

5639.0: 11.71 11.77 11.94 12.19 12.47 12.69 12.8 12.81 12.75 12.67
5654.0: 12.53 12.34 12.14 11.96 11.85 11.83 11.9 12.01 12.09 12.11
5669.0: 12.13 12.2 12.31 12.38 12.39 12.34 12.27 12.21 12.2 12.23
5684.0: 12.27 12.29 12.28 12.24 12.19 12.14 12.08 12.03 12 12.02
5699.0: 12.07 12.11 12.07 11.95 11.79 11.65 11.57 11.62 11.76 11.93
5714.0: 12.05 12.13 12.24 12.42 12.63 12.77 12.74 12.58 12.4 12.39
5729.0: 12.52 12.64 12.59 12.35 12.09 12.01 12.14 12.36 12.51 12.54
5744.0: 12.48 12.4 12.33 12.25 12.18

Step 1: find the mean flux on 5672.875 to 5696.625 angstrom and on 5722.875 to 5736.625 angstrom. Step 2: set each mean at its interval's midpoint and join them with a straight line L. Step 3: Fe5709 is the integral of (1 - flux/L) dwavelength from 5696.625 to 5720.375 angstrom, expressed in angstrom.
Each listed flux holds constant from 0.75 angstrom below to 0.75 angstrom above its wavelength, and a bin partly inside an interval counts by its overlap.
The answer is 0.7 angstrom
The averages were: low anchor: 12.2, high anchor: 12.4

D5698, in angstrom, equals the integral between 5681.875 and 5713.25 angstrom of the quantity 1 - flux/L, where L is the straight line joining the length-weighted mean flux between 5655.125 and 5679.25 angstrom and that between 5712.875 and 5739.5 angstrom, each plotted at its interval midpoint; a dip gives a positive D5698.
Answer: 0.6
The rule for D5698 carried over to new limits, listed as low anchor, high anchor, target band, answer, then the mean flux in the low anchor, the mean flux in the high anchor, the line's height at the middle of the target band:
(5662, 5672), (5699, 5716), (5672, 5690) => -0.4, 12.1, 11.9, 12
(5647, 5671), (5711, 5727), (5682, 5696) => 0.1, 12.3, 12.4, 12.3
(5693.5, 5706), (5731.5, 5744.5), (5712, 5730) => -0.3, 12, 12.3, 12.2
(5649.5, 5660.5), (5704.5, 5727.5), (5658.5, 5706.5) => 0.6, 12.4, 12.2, 12.3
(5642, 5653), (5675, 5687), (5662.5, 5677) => 0.2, 12.6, 12.3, 12.4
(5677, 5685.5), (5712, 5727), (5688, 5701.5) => 0.2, 12.2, 12.4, 12.3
